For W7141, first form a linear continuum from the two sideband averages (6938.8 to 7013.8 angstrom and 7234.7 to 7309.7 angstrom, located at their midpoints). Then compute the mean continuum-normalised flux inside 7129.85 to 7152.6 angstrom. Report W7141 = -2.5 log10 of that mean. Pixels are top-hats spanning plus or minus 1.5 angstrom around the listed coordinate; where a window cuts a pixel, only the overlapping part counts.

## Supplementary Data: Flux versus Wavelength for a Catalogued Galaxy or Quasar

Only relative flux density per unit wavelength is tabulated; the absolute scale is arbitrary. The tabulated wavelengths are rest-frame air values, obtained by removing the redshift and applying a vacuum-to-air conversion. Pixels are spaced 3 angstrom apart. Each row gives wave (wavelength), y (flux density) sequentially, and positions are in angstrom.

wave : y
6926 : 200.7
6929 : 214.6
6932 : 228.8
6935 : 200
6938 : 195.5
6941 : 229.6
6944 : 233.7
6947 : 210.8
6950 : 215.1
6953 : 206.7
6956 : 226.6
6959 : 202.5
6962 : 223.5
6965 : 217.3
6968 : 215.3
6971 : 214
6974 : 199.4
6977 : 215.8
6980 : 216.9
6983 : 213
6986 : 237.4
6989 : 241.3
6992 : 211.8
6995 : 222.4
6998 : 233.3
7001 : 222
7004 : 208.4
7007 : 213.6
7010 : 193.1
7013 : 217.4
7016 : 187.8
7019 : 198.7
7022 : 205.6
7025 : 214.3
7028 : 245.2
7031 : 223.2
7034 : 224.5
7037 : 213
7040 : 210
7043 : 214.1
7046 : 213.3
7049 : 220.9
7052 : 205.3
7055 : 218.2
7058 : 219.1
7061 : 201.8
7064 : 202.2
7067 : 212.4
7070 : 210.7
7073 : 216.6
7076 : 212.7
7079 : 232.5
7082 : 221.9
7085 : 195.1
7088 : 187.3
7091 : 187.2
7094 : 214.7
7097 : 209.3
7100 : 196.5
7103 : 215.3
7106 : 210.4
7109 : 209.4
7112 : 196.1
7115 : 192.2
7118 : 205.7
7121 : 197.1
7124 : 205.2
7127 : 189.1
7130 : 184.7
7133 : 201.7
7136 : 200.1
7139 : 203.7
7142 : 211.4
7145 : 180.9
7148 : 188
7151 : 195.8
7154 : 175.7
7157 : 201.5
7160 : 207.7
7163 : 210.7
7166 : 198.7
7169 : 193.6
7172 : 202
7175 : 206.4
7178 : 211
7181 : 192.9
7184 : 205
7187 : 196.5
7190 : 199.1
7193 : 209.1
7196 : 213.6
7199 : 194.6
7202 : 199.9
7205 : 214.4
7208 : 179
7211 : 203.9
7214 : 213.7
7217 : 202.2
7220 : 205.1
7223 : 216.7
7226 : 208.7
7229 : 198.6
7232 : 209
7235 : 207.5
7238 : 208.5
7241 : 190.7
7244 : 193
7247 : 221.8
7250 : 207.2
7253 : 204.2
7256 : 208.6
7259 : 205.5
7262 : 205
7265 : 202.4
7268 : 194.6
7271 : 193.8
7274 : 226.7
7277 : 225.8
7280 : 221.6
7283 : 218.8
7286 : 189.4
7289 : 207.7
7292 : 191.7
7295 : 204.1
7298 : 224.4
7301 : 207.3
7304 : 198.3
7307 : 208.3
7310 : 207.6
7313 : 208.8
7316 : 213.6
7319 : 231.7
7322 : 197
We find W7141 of 0.08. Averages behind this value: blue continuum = 217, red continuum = 207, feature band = 196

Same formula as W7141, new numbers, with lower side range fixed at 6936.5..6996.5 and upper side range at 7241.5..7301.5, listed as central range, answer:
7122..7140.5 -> 0.08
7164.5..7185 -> 0.05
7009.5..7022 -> 0.08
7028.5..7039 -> -0.03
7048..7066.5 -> 0.02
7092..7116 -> 0.04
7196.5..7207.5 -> 0.04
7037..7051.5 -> 0.01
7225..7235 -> 0.02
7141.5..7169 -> 0.08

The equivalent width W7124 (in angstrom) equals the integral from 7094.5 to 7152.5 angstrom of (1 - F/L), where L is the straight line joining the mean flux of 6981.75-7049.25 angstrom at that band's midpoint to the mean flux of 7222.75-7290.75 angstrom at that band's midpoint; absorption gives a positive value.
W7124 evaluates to 3.4 angstrom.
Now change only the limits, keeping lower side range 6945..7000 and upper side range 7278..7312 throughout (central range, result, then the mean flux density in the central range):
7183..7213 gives 1.3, 202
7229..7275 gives 0.9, 205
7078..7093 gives 0.7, 204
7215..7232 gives 0.3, 207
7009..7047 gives 0.7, 213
